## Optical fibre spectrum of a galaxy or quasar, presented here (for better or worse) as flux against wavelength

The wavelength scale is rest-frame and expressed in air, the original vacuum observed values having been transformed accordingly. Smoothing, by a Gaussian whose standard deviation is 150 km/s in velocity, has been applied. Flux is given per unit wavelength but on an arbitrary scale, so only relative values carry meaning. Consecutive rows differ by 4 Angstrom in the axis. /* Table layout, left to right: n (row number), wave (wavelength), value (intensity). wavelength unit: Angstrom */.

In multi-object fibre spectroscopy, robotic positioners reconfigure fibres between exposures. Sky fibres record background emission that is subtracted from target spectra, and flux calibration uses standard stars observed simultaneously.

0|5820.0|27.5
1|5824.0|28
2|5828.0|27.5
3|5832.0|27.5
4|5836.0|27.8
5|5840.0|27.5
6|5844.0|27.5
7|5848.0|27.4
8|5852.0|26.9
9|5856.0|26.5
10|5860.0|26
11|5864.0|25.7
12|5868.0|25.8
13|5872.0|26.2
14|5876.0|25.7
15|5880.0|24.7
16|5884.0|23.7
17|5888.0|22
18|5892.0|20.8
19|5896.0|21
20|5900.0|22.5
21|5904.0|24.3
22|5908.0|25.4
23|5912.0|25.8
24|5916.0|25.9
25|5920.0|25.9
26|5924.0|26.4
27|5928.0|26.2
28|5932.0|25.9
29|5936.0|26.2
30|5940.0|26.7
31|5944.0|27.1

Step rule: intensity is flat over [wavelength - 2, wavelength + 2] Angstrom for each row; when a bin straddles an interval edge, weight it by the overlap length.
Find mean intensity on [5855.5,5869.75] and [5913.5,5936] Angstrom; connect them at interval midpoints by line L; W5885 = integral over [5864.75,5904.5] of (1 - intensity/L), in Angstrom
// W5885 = 3.5 Angstrom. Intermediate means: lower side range 26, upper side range 26.1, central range 23.7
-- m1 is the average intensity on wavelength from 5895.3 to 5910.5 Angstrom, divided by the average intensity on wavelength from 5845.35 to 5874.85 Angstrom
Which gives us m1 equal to 0.89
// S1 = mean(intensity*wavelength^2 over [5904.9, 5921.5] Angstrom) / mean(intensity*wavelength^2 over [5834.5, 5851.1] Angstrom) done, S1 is 1.0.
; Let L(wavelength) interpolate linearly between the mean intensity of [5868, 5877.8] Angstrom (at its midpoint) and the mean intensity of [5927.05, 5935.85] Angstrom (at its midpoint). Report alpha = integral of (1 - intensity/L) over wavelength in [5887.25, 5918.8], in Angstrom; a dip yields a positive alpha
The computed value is 2.9 Angstrom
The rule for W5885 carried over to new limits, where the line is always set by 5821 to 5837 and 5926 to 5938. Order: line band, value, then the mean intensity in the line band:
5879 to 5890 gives 1.4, 23.4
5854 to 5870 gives 0.7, 26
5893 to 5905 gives 1.9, 22.3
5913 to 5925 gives 0.1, 26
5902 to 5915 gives 0.6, 25.2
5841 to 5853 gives 0.0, 27.3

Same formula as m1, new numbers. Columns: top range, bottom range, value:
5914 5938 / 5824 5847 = 0.95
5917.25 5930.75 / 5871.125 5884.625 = 1.04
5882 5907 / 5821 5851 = 0.82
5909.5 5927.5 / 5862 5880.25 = 1.01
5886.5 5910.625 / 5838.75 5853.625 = 0.83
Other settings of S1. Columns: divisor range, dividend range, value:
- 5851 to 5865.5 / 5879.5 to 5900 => 0.86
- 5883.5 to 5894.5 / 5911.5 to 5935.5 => 1.20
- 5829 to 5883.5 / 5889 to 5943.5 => 0.96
